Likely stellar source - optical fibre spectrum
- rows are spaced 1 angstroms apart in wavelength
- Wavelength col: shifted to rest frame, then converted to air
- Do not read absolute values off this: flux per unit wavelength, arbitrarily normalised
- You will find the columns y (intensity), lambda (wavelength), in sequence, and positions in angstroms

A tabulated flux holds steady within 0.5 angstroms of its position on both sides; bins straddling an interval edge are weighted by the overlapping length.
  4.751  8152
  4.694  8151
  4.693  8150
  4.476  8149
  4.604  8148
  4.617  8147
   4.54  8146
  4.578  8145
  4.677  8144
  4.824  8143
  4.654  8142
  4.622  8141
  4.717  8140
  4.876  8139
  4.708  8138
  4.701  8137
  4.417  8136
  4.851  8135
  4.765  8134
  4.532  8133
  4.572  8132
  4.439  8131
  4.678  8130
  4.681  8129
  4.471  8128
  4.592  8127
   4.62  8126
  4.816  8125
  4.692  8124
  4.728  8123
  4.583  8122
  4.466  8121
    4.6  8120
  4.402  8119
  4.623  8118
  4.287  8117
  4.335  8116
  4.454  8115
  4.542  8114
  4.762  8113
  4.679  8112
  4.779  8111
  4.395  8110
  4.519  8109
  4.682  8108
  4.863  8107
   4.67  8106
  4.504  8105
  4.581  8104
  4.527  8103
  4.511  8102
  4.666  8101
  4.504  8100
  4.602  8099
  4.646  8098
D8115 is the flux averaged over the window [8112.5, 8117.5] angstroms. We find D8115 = 4.48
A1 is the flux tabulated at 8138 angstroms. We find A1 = 4.708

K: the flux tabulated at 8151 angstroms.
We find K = 4.694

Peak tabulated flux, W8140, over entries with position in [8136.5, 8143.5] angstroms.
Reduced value 4.876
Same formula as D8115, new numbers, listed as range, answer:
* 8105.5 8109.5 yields 4.68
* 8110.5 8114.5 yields 4.69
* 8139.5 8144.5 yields 4.7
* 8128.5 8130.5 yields 4.68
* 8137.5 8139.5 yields 4.79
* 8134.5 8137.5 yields 4.66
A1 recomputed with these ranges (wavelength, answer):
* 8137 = 4.701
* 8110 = 4.395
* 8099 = 4.602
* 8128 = 4.471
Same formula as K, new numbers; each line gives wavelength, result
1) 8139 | 4.876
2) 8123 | 4.728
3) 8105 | 4.504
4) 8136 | 4.417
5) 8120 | 4.6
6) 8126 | 4.62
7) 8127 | 4.592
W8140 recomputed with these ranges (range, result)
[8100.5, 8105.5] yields 4.666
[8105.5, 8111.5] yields 4.863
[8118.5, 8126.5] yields 4.816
